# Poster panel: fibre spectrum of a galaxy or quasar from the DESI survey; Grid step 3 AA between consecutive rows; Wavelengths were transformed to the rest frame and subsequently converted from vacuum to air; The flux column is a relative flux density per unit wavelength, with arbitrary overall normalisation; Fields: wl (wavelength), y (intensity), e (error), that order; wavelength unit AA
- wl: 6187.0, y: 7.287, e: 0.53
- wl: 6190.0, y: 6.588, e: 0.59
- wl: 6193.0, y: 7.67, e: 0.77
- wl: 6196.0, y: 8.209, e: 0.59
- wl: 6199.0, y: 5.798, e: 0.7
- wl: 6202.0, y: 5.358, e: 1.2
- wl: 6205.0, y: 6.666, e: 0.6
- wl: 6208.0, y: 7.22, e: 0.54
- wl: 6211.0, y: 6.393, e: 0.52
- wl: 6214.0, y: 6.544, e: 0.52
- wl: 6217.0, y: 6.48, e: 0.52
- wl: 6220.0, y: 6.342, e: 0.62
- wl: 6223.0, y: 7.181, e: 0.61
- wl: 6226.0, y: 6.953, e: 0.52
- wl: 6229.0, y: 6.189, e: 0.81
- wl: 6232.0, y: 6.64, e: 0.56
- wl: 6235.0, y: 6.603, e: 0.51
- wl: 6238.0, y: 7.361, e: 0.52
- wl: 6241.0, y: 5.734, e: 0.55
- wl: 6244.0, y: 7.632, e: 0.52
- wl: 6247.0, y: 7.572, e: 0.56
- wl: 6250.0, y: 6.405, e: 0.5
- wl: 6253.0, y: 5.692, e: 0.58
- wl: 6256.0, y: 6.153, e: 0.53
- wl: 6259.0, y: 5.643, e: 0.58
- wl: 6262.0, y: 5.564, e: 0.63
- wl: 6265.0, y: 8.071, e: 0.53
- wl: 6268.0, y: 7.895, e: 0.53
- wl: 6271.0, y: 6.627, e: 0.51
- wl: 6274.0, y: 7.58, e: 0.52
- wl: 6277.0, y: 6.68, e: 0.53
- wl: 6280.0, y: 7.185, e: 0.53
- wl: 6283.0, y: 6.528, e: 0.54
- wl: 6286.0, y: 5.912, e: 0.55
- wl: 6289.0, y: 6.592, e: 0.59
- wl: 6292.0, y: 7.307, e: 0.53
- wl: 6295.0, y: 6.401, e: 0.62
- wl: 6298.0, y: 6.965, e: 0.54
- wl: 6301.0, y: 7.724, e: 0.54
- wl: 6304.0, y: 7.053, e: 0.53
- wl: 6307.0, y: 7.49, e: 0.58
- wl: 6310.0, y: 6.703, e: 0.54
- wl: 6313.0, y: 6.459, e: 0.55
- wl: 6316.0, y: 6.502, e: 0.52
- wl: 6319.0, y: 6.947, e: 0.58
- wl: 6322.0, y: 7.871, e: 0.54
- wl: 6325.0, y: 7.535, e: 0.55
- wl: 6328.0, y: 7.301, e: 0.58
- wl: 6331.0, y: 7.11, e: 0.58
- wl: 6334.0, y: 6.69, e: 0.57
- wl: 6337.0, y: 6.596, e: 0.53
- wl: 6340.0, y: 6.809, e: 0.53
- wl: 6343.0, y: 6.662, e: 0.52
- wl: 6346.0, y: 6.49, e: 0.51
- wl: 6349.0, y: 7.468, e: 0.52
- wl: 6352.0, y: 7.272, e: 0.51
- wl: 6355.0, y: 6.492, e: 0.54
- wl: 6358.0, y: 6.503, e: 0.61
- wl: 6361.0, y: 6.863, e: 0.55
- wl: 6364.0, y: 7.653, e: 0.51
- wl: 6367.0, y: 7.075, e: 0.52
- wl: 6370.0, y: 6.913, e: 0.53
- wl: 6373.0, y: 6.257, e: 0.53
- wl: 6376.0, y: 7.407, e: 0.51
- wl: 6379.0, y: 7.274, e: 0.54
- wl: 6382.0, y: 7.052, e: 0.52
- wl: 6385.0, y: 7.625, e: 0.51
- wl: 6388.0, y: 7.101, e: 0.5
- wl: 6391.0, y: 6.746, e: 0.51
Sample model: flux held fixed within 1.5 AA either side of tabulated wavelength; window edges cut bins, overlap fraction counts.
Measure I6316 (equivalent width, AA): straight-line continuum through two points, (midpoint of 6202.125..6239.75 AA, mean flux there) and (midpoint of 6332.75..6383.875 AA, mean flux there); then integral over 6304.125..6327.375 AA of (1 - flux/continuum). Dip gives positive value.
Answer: -0.8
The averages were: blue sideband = 6.66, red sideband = 6.92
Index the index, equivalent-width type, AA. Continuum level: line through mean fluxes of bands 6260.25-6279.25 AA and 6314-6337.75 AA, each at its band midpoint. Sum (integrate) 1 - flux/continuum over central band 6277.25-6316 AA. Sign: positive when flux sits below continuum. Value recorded 1.2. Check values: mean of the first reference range 7.06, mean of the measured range 6.84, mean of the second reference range 7.07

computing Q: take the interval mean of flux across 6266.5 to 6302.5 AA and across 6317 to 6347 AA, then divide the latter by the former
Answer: 1.0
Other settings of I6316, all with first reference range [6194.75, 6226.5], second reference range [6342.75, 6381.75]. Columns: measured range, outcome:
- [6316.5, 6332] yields -1.0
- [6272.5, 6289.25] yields 0.1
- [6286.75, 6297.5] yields 0.1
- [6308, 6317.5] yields 0.3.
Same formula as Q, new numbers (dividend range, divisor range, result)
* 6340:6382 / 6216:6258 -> 1.05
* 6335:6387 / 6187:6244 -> 1.04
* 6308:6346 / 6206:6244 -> 1.04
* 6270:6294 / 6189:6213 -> 1.01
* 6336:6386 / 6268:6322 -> 1.01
